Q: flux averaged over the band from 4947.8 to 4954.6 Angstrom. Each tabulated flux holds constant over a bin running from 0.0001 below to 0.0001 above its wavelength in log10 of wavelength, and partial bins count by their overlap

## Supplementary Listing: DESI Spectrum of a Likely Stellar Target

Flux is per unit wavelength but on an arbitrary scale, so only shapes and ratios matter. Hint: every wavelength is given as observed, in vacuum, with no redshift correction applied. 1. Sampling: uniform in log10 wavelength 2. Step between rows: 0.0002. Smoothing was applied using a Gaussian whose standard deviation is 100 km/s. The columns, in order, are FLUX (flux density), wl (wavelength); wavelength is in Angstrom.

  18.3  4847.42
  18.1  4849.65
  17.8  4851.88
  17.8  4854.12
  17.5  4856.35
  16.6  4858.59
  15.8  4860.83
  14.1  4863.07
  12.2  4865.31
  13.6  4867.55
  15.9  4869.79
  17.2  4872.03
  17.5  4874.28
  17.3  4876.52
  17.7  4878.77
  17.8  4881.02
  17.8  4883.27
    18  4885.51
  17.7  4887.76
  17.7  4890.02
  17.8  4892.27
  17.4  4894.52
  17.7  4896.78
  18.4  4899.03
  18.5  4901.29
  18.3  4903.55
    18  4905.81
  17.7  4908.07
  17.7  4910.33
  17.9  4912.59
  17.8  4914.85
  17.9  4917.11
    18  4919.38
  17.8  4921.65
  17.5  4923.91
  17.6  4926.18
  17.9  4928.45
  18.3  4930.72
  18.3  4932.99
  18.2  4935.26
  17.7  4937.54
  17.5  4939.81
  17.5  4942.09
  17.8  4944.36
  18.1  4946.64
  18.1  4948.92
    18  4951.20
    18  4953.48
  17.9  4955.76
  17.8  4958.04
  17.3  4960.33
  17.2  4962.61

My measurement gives 18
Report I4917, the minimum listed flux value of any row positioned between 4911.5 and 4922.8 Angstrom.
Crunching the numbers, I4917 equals 17.8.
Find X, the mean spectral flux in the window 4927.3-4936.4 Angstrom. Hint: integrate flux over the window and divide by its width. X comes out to 18.2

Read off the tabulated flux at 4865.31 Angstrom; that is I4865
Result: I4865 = 12.2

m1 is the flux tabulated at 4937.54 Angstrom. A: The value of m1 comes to 17.7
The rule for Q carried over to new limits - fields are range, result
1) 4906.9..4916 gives 17.8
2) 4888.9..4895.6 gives 17.7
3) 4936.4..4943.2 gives 17.6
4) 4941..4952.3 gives 17.9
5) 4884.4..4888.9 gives 17.8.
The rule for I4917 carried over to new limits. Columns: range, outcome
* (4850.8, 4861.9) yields 15.8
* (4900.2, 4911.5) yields 17.7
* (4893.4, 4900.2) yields 17.4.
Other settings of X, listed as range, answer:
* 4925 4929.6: 17.7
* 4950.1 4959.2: 17.9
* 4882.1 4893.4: 17.8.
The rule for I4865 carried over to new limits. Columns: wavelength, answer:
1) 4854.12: 17.8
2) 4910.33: 17.7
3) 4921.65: 17.8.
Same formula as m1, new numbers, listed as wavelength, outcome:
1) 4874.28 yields 17.5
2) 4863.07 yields 14.1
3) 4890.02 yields 17.7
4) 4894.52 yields 17.4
